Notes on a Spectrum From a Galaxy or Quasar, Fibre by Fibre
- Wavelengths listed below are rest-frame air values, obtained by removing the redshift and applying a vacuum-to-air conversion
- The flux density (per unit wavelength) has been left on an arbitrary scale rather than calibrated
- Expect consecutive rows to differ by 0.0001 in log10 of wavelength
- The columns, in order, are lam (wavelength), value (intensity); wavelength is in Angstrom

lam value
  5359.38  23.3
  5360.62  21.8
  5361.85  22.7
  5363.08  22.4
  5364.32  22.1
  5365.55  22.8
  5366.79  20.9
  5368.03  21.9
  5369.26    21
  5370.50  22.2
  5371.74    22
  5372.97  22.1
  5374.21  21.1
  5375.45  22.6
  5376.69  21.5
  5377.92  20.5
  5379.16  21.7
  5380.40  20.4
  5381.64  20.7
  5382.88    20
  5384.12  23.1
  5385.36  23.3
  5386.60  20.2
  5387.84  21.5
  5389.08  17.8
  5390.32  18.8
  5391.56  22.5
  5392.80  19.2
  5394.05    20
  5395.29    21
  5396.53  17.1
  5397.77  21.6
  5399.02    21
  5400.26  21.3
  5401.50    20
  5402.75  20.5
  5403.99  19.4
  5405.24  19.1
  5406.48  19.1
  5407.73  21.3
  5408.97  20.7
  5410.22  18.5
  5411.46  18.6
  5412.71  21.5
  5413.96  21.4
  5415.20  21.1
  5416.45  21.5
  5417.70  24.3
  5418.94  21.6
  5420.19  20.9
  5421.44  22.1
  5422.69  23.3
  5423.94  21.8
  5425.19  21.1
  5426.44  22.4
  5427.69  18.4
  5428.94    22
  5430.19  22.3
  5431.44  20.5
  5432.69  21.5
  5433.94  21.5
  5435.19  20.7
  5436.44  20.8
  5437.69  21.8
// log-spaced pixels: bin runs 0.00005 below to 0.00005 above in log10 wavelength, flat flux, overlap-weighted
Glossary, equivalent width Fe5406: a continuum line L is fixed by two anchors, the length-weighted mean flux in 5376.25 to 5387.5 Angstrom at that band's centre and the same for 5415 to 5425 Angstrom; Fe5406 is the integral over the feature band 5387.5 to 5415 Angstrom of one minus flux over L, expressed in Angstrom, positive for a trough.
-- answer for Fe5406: 2.01 Angstrom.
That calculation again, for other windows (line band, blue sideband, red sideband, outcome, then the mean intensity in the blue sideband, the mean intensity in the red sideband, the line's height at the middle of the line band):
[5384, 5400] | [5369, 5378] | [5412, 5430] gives 0.90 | 21.7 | 21.7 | 21.7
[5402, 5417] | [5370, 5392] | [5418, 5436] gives 0.82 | 21.2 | 21.5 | 21.4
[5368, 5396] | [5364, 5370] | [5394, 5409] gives -0.02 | 21.7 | 20.2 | 21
